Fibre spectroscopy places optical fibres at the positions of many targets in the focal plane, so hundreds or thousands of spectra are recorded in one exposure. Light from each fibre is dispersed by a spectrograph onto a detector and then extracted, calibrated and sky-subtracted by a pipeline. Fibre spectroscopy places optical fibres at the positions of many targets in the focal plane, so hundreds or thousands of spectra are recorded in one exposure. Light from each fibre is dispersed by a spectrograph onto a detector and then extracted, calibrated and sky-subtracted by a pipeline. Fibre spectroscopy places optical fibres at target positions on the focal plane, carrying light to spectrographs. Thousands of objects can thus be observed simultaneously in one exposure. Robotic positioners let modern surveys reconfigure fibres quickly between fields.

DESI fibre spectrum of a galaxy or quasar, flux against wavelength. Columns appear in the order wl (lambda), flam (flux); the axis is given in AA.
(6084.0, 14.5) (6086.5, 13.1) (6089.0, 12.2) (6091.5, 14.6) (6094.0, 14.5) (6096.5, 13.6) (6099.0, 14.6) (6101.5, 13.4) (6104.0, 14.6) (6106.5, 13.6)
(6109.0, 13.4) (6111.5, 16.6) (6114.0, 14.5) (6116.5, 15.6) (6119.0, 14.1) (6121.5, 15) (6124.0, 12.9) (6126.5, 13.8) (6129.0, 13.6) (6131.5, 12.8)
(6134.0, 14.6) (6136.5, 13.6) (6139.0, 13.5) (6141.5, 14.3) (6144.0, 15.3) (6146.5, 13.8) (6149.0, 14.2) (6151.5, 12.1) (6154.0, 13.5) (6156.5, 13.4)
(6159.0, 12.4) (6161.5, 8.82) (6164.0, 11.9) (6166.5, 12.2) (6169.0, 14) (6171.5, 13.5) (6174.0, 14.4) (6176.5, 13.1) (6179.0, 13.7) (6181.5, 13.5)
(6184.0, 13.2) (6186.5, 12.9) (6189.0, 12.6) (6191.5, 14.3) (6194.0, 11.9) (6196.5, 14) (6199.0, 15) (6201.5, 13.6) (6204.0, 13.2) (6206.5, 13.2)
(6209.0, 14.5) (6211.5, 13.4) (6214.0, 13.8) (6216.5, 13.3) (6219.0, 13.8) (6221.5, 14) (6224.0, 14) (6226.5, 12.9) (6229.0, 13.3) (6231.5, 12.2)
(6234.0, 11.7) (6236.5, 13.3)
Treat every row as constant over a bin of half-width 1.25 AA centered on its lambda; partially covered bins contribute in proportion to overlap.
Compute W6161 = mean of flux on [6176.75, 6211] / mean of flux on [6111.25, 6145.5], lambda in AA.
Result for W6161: 0.95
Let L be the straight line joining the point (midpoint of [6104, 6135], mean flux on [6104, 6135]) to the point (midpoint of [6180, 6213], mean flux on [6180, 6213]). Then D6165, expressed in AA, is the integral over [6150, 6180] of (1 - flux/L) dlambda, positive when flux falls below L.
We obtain 2.24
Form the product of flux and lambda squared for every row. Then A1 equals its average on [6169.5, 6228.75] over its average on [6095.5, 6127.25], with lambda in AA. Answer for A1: 0.98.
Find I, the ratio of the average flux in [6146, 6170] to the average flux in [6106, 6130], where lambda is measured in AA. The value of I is 0.88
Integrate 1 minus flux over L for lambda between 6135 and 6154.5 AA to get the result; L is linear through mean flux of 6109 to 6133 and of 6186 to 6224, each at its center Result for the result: 0.4 AA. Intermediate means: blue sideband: 14.3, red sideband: 13.6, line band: 13.8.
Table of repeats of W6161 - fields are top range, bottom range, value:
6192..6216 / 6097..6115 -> 0.95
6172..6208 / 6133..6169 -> 1.03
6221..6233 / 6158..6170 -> 1.12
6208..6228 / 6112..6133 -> 0.97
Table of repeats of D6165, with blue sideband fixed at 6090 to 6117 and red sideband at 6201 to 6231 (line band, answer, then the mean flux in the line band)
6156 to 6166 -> 1.7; 11.5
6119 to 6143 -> 0.6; 13.8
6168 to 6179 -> 0.1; 13.7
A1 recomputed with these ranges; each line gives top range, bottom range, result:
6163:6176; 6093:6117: 0.94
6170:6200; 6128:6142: 1.00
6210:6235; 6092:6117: 0.96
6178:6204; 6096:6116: 0.96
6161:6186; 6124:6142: 0.96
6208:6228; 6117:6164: 1.05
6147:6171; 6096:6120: 0.89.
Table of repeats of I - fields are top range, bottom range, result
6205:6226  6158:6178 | 1.09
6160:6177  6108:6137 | 0.88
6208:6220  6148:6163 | 1.11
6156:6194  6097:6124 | 0.89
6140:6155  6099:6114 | 0.97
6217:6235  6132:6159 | 0.96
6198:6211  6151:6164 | 1.15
